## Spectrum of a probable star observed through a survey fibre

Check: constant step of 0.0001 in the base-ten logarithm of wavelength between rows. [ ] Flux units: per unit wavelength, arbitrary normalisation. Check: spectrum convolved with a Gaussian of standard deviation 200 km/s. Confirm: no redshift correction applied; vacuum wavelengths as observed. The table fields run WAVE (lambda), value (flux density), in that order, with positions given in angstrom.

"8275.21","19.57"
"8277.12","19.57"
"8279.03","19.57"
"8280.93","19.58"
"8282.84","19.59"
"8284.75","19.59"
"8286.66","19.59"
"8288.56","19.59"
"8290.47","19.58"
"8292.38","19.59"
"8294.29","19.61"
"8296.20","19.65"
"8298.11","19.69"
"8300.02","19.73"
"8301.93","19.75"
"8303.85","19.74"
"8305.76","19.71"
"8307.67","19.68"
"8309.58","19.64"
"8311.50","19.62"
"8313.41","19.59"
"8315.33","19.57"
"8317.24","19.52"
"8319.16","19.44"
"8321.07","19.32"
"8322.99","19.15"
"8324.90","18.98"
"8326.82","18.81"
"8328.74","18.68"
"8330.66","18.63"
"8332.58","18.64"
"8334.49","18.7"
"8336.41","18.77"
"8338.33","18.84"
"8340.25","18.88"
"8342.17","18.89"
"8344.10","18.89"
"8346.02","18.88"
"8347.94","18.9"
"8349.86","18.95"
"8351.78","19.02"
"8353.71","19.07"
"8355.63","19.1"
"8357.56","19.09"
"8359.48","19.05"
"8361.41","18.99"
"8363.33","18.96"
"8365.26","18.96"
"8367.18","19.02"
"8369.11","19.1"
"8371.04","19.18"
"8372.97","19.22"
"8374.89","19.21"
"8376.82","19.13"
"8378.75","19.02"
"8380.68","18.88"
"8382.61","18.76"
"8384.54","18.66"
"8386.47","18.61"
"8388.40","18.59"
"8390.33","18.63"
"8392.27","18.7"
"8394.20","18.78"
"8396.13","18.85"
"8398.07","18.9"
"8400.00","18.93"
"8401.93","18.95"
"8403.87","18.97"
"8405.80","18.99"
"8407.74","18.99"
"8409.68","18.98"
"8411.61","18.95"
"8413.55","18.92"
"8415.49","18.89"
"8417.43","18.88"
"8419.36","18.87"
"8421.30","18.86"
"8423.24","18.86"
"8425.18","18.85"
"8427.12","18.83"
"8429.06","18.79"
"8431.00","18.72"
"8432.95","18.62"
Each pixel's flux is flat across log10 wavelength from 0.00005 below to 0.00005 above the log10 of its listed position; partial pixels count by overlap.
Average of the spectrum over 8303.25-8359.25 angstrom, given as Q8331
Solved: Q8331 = 19.1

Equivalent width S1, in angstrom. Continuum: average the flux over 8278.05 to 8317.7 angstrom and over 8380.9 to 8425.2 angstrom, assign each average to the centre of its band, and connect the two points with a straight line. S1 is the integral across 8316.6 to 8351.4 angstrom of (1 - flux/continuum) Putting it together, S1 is 0.8 angstrom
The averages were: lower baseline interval 19.6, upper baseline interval 18.8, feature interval 18.9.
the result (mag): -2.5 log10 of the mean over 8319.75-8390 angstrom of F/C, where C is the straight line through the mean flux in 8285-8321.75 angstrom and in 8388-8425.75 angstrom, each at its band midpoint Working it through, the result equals 0.018 mag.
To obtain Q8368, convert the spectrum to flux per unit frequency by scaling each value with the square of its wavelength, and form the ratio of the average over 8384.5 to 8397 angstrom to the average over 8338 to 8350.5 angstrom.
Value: 1.0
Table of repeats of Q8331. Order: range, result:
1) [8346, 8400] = 18.9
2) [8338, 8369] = 19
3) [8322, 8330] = 18.9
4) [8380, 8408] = 18.8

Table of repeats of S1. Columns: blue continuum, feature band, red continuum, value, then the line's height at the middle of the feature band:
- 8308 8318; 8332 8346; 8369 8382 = 0.4 angstrom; 19.4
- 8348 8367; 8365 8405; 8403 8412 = 0.2 angstrom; 19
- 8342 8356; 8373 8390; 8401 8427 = 0.1 angstrom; 18.9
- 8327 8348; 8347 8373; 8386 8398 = -0.4 angstrom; 18.8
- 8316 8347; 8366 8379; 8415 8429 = -0.2 angstrom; 18.9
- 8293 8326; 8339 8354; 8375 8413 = 0.3 angstrom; 19.2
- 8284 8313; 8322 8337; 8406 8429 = 0.5 angstrom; 19.5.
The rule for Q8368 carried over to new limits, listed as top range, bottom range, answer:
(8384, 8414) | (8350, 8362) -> 1.00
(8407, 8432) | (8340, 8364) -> 1.01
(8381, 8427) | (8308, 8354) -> 1.01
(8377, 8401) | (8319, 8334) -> 1.01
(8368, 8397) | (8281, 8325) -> 0.98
